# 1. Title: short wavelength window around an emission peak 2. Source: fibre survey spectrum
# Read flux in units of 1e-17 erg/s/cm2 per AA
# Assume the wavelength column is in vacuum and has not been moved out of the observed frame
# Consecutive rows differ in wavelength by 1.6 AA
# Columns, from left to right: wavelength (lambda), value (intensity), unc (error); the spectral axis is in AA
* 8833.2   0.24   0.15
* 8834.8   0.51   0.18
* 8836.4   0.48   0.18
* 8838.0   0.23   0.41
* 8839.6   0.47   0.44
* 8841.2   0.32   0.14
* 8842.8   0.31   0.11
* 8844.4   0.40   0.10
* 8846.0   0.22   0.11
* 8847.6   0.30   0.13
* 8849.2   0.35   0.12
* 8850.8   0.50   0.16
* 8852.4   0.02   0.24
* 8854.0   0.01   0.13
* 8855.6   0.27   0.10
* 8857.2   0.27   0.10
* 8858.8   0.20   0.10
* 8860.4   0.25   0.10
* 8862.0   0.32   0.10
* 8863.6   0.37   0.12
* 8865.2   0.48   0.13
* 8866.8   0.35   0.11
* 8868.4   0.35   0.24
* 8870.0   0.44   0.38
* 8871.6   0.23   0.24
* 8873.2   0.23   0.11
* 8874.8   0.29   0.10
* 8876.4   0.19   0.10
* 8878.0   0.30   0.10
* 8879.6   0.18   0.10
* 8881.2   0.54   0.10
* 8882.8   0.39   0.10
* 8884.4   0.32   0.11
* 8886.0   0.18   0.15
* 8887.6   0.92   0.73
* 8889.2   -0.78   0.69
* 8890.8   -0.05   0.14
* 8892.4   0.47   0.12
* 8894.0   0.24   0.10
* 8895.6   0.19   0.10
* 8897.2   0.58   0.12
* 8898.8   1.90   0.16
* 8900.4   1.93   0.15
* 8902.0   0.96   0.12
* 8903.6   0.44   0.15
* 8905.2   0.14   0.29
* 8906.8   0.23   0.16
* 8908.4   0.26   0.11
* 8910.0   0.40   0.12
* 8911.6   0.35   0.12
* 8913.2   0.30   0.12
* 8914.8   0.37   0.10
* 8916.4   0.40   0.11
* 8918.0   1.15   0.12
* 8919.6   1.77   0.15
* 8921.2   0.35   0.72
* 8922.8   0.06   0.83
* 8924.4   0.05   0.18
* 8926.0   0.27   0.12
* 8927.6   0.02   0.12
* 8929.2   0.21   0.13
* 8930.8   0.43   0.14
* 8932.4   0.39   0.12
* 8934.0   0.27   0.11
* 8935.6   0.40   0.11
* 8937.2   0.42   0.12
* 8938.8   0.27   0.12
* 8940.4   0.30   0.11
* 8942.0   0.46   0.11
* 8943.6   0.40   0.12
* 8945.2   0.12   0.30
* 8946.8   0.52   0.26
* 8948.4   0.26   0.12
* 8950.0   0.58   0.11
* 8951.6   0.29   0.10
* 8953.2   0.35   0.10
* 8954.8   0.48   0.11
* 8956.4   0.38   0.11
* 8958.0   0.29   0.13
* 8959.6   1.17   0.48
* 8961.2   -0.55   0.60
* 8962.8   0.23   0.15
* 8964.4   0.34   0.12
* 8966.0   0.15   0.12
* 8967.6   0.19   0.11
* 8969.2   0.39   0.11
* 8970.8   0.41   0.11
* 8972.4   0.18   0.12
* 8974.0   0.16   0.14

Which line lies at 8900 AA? [S II]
